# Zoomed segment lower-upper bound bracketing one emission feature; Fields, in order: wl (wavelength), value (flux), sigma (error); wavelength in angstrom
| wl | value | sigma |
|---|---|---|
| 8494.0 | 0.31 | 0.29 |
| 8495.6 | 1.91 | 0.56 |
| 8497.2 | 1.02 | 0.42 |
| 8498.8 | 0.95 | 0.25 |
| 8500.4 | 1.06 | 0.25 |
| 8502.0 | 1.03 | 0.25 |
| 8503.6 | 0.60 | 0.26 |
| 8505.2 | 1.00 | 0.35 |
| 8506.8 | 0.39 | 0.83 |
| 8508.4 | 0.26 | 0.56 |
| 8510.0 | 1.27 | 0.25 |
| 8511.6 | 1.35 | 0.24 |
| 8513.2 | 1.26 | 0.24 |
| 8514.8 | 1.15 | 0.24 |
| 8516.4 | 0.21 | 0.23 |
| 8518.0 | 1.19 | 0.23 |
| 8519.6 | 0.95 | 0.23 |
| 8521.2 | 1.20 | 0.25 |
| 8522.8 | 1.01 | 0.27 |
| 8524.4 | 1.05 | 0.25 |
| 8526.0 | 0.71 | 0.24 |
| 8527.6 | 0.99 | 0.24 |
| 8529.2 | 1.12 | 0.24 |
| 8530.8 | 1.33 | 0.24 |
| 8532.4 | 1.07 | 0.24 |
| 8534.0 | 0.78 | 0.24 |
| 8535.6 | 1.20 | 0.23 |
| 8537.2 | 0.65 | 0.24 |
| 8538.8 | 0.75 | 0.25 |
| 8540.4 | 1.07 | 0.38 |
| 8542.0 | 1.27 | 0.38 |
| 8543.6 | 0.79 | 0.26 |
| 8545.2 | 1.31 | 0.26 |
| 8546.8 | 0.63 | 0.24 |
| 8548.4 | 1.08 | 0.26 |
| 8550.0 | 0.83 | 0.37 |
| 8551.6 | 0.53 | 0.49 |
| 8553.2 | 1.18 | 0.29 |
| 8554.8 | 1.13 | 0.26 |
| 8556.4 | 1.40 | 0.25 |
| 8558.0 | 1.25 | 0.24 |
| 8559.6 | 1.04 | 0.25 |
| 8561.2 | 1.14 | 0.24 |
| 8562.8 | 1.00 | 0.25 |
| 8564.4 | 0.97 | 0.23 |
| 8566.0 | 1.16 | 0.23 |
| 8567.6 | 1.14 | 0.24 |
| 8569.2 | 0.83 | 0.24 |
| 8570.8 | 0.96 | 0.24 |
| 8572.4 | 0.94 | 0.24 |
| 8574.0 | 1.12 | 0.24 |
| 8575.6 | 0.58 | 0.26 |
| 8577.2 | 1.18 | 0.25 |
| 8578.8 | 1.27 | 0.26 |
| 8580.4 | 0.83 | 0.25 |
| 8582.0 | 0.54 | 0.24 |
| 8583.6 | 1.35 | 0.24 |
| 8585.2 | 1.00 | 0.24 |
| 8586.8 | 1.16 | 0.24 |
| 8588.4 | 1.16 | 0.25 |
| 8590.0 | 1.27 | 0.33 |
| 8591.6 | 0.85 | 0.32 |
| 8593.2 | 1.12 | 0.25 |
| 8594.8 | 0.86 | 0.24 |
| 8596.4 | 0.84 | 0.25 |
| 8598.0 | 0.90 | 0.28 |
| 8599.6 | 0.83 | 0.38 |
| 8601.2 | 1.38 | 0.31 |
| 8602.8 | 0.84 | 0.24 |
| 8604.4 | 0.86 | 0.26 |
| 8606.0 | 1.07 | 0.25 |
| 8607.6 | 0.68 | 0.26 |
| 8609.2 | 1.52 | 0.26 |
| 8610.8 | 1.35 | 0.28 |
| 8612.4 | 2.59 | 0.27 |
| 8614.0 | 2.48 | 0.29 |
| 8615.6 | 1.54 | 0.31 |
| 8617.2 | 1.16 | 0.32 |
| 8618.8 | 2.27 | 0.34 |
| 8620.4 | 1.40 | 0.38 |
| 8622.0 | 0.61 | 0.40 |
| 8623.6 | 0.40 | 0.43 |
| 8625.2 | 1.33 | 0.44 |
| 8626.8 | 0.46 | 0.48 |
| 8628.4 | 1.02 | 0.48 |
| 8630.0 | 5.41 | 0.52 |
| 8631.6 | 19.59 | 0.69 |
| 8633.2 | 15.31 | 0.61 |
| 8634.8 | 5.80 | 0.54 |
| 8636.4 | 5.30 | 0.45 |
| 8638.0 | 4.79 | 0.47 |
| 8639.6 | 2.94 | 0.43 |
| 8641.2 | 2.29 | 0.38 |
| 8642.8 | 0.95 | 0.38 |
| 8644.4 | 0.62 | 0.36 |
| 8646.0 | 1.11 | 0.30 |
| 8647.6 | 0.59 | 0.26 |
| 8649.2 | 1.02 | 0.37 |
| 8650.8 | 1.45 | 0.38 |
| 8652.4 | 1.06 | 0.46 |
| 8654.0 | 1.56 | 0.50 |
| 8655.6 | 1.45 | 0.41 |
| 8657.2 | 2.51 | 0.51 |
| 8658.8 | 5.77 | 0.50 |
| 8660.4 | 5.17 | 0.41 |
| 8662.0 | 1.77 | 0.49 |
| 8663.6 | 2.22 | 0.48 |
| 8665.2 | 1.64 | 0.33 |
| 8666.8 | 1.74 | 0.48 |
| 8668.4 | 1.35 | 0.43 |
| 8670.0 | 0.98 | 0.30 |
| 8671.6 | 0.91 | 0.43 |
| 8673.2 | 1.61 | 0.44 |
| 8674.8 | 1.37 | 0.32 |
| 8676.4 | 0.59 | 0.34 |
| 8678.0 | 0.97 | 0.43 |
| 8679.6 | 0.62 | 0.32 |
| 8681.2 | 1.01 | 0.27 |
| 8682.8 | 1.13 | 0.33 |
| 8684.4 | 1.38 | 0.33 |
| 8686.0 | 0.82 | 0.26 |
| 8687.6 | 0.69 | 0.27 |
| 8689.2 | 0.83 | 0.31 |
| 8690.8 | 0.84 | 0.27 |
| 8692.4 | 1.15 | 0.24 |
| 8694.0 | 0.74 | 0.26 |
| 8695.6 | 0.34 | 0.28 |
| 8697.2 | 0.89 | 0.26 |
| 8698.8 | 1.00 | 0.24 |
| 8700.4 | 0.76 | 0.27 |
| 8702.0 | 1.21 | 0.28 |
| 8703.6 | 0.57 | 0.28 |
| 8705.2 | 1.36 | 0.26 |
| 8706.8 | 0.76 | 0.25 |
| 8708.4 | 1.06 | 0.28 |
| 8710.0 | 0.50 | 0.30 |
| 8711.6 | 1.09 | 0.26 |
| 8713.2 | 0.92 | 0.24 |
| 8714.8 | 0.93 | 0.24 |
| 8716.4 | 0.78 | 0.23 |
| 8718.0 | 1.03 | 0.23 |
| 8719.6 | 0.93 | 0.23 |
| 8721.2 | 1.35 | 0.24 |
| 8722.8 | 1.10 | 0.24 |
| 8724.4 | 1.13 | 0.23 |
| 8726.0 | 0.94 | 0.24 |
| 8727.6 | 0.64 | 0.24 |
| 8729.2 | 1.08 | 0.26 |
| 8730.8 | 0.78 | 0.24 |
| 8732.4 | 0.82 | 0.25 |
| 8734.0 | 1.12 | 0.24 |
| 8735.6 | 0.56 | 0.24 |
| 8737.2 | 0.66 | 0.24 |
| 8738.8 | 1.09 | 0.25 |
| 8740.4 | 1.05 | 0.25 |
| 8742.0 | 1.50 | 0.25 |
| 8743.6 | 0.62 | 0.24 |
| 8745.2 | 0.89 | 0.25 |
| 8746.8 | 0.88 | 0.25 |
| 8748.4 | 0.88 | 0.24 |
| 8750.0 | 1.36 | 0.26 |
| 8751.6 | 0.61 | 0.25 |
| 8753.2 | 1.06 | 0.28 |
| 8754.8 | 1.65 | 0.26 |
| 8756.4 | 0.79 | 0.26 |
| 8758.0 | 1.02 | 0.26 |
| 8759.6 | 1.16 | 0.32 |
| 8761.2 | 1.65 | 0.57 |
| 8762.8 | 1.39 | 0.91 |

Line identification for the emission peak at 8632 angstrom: H-alpha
